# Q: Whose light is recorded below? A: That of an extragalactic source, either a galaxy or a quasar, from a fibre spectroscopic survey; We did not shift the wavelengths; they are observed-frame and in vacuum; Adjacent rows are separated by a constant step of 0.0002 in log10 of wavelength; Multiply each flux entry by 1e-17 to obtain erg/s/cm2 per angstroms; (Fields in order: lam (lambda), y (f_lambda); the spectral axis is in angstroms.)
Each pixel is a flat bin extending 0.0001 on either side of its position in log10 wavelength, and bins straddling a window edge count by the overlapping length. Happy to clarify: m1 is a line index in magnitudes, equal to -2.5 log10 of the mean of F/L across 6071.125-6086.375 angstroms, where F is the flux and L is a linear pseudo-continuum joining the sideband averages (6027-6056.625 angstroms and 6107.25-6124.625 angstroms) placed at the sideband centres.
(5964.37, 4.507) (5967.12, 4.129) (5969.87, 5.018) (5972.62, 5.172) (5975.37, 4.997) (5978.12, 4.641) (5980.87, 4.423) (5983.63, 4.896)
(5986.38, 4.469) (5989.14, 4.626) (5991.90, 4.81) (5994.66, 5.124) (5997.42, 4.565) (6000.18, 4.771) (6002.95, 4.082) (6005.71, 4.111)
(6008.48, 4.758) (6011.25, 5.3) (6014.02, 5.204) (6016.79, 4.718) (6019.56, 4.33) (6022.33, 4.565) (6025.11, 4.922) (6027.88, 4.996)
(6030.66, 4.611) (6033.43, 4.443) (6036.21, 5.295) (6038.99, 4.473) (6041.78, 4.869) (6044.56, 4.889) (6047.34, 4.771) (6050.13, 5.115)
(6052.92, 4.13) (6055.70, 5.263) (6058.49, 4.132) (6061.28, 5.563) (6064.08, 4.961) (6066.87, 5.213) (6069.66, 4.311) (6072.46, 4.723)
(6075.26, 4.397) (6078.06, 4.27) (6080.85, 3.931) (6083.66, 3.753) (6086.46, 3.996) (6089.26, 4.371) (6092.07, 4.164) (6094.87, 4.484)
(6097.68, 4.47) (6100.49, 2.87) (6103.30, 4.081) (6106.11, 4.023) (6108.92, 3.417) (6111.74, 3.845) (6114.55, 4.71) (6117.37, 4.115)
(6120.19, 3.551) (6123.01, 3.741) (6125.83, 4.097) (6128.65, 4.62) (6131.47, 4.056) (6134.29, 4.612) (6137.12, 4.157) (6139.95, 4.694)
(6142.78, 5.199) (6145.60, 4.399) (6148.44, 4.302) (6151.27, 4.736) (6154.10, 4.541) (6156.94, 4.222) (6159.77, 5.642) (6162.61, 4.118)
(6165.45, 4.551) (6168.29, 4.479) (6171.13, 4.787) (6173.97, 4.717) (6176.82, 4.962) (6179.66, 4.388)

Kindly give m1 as 0.04 mag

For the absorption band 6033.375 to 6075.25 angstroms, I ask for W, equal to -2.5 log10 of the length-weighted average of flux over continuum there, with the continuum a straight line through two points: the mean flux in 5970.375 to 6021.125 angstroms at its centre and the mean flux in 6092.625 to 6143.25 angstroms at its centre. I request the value -0.09 mag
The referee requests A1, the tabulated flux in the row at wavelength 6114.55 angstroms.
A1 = 4.71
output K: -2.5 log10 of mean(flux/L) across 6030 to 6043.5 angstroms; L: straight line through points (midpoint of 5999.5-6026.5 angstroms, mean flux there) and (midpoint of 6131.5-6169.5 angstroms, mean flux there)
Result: -0.02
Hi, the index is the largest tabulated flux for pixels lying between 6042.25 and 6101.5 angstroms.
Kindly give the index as 5.563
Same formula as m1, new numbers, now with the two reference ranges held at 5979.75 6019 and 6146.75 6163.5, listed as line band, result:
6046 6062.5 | -0.04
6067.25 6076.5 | 0.02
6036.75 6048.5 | -0.03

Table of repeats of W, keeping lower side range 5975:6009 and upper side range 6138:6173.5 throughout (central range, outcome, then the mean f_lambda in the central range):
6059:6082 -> -0.007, 4.66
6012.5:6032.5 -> -0.032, 4.76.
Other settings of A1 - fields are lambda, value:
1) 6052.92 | 4.13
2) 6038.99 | 4.473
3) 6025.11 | 4.922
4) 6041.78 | 4.869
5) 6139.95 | 4.694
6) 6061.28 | 5.563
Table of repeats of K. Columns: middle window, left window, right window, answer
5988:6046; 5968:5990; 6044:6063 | 0.02 mag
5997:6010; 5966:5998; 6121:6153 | 0.06 mag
